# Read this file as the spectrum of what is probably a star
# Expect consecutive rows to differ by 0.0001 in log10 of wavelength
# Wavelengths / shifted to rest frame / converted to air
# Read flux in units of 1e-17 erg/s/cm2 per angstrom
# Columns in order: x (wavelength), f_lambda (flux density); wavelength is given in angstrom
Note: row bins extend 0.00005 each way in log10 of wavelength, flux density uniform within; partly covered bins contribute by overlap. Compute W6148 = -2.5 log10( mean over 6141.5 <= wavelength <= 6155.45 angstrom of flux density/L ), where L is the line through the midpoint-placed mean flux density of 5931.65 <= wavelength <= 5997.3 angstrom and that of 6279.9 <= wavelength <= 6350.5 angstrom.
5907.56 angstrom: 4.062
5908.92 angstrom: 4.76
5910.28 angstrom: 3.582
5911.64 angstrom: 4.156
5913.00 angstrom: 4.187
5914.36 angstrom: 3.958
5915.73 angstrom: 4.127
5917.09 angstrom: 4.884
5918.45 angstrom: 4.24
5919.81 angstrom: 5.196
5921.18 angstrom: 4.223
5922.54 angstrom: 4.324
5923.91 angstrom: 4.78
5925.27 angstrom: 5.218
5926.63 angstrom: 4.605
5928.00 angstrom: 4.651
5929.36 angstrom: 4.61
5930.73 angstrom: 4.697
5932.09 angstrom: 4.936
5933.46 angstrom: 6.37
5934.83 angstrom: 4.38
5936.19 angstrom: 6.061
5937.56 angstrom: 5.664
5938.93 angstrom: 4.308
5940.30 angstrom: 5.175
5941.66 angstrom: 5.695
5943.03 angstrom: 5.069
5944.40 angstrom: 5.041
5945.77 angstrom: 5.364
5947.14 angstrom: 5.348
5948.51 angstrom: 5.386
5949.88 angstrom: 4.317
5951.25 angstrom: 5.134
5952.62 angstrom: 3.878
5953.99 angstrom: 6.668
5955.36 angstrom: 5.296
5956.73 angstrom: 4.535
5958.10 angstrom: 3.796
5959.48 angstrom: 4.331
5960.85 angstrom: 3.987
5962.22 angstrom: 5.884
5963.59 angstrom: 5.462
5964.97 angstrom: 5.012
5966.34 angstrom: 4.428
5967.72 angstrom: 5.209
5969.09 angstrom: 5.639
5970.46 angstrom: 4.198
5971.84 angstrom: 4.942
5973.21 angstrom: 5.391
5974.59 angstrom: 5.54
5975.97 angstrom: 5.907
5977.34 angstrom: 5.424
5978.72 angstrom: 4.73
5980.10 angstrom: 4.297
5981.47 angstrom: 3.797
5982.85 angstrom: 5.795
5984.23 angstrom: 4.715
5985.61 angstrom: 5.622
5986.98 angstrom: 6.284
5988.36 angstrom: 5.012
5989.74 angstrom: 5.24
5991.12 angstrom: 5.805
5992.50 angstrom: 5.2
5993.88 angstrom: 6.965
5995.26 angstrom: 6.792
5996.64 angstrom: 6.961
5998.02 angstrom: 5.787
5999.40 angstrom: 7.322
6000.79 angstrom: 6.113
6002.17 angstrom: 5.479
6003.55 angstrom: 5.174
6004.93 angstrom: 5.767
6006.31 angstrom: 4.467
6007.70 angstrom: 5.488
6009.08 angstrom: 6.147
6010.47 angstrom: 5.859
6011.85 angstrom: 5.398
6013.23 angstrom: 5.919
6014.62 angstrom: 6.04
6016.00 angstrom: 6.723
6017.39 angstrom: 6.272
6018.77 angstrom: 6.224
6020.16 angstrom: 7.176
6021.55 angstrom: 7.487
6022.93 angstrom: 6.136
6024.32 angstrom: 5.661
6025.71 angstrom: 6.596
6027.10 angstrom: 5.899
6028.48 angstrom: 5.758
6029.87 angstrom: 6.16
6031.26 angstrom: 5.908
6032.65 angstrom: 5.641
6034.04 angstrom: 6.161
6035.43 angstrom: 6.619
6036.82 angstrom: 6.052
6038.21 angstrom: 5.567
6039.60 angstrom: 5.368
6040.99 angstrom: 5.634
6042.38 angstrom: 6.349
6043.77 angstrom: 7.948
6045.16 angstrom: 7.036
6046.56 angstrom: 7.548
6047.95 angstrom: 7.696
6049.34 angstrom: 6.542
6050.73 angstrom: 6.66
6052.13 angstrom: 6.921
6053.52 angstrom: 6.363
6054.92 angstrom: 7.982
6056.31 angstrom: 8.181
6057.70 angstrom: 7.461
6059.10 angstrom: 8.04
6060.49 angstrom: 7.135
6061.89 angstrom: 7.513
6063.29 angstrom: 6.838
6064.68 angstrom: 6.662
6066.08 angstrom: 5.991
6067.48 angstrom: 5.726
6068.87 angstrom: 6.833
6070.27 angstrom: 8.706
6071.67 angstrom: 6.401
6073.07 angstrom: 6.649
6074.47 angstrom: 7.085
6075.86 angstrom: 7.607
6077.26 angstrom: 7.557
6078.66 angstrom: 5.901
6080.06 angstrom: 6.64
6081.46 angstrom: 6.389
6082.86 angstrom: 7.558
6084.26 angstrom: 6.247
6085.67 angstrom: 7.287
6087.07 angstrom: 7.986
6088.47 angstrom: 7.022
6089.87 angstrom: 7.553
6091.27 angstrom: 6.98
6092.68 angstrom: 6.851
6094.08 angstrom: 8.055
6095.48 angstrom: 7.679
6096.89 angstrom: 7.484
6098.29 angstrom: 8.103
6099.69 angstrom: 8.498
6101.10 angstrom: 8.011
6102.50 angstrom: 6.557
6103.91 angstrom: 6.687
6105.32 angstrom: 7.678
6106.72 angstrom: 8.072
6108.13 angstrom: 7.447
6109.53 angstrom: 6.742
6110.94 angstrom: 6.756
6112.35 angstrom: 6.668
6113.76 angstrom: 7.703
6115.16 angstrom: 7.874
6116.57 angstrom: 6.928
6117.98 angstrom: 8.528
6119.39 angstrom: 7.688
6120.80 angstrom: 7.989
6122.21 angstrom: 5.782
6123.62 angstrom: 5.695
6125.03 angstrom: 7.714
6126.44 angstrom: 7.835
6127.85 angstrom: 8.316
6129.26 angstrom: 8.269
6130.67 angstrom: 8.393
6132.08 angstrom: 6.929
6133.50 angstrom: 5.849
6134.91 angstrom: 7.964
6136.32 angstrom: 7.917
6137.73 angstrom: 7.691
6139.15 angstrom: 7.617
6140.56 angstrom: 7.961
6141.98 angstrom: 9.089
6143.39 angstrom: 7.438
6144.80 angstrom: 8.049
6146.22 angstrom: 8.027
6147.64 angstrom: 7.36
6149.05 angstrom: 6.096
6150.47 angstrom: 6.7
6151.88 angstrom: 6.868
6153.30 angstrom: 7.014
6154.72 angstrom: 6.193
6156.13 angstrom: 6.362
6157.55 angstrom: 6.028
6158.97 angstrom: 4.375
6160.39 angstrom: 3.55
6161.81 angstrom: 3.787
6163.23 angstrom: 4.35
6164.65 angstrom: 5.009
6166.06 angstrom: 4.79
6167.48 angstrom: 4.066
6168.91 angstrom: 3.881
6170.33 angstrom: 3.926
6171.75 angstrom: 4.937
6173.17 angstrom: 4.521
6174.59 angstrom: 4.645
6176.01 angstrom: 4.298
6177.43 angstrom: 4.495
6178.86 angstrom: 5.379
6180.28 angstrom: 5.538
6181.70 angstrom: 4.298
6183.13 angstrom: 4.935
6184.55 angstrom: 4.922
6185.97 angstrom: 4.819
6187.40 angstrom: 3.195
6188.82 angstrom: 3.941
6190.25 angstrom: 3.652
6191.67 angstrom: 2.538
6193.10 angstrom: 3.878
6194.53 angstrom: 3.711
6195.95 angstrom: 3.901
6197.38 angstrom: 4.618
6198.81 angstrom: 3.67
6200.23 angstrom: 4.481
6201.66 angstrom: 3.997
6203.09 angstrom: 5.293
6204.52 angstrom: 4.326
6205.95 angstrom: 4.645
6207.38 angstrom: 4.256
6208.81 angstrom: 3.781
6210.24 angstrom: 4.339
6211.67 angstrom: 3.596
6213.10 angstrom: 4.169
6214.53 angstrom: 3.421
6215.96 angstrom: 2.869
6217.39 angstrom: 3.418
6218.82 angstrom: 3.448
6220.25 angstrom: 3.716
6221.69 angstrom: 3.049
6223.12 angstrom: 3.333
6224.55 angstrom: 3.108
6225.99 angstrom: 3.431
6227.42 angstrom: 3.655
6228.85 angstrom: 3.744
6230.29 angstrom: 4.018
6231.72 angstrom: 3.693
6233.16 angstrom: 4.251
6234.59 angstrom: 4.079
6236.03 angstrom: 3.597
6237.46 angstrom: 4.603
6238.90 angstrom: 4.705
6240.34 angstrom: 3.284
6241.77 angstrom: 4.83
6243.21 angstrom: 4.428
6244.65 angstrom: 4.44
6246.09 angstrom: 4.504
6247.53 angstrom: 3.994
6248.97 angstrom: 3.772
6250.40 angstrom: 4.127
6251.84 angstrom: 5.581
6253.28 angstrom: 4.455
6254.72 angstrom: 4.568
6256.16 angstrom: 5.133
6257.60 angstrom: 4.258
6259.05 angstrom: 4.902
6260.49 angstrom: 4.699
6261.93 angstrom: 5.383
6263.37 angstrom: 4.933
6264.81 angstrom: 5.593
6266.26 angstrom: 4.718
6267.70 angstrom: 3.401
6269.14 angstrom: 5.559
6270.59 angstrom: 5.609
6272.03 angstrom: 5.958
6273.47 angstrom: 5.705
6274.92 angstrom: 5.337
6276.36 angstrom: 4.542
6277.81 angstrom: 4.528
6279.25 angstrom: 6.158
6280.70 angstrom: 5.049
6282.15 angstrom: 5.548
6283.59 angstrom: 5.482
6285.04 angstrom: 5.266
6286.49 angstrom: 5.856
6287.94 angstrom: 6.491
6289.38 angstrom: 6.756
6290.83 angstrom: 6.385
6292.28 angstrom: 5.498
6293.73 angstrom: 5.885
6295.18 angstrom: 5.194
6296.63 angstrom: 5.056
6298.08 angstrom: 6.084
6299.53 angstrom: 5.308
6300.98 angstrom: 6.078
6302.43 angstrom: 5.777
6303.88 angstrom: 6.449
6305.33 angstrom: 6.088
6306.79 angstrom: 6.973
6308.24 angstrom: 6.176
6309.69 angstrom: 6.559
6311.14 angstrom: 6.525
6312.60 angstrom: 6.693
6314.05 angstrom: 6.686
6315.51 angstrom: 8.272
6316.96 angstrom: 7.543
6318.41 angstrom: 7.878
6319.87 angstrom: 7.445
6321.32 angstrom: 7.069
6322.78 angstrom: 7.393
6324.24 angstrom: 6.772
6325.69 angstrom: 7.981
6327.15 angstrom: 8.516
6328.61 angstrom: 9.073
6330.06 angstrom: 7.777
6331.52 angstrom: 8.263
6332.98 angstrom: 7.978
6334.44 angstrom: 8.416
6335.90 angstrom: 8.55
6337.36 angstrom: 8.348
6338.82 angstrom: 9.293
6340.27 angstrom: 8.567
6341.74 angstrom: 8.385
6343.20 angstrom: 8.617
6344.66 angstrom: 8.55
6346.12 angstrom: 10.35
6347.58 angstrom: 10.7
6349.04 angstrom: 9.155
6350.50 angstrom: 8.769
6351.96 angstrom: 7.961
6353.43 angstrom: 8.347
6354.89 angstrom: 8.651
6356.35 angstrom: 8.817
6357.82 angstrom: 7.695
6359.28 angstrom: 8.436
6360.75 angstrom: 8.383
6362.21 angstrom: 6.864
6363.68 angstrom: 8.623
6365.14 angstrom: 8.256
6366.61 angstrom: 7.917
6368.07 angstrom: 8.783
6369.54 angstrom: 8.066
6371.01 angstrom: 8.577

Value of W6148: -0.16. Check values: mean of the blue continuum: 5.23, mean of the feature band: 7.26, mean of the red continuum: 7.2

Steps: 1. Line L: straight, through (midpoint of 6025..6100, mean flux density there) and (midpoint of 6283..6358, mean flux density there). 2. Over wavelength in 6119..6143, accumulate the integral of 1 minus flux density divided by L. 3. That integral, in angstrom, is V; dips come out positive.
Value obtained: -1.8 angstrom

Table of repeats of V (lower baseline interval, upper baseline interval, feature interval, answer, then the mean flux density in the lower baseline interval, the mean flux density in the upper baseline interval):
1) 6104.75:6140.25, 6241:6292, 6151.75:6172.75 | 5.7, 7.45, 5.09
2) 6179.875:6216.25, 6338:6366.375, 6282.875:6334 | 4.5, 4.11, 8.64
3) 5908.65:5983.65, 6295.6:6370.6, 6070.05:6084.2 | -2.6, 4.88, 7.78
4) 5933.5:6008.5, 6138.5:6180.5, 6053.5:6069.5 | -4.6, 5.29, 5.74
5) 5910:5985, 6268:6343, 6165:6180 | 3.7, 4.89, 6.68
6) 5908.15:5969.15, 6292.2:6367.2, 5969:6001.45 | -2.3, 4.85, 7.65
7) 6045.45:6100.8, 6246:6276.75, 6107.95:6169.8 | -3.3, 7.19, 4.86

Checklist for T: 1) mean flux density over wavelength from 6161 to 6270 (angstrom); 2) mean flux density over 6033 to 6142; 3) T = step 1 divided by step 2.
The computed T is 0.59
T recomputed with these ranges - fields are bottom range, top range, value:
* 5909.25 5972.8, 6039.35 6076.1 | 1.45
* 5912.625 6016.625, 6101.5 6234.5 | 1.04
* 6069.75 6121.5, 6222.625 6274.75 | 0.61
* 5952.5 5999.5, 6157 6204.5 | 0.82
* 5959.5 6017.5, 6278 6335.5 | 1.21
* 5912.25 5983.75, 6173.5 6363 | 1.15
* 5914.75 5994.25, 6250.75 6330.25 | 1.19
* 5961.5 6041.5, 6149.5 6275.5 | 0.78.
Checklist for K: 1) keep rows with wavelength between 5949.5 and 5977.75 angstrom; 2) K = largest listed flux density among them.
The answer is 6.668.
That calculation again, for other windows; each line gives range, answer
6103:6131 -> 8.528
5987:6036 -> 7.487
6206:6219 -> 4.339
